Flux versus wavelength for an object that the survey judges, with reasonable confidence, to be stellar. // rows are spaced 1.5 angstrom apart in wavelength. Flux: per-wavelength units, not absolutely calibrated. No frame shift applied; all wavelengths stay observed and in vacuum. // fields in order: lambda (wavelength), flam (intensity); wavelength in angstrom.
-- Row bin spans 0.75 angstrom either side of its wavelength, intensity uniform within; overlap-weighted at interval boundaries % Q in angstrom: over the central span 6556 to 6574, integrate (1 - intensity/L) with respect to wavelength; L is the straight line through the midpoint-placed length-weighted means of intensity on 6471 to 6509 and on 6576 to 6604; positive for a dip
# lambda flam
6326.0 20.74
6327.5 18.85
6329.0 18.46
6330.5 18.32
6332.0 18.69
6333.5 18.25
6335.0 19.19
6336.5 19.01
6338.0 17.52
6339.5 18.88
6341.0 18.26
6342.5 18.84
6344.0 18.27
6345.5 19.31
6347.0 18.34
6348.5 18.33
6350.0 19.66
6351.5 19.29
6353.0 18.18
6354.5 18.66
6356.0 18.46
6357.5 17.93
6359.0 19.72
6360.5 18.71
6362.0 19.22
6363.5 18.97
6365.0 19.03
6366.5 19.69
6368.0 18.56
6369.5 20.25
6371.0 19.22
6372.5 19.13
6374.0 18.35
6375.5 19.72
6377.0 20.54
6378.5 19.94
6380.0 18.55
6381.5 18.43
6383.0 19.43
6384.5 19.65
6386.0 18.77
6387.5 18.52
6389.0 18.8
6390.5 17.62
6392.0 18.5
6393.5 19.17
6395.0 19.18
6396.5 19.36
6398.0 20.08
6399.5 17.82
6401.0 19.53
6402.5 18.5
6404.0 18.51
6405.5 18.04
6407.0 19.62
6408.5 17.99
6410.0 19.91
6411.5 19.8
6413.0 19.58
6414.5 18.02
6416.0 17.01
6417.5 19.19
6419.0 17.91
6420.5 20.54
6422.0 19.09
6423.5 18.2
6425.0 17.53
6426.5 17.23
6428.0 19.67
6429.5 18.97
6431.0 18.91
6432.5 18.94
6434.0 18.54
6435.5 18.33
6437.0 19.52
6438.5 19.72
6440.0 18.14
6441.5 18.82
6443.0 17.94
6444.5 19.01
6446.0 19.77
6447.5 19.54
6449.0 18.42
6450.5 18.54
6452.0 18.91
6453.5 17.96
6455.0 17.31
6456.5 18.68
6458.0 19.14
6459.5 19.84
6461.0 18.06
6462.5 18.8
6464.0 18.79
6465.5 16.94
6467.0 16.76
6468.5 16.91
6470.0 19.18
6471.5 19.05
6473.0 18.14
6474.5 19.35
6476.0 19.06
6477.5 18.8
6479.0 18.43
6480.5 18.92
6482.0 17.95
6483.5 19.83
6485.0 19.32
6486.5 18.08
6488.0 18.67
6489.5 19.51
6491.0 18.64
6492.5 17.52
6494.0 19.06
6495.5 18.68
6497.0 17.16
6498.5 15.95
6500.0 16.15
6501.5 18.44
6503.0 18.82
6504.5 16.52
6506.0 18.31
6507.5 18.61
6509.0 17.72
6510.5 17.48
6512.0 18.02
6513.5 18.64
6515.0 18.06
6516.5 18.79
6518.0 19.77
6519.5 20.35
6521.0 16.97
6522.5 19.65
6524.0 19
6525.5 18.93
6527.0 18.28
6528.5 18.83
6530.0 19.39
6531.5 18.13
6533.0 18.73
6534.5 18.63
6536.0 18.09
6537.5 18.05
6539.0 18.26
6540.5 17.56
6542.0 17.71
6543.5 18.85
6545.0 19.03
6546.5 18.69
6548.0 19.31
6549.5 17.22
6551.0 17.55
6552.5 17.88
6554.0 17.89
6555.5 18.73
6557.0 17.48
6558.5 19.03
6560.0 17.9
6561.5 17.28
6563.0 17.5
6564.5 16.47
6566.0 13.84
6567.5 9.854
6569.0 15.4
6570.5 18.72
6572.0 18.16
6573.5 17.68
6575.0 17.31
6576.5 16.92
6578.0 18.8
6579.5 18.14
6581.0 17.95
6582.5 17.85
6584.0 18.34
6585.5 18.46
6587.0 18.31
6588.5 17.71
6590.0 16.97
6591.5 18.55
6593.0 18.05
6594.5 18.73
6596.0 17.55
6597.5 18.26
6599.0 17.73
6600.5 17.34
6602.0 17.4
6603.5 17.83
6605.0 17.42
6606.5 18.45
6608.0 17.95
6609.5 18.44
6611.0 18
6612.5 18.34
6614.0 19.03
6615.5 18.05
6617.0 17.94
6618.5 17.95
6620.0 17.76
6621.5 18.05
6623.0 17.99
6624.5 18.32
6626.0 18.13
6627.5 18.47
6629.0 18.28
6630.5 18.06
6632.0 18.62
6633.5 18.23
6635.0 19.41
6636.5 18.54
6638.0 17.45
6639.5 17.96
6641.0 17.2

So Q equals 1.4 angstrom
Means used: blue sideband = 18.3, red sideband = 18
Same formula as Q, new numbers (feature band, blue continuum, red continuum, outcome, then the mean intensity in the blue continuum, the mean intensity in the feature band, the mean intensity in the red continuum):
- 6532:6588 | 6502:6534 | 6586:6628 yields 1.9 angstrom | 18.5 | 17.7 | 18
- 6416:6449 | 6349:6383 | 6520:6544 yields 0.1 angstrom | 19.1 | 18.8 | 18.5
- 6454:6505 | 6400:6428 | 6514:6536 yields 1.2 angstrom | 18.7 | 18.3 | 18.8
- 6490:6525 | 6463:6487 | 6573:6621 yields 0.3 angstrom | 18.5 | 18.2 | 18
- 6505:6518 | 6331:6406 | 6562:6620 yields -0.2 angstrom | 18.9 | 18.3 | 17.6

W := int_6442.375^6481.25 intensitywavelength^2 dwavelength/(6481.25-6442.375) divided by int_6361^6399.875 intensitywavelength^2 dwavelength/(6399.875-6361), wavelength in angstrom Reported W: 1.00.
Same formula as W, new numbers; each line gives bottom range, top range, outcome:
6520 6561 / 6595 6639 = 1.01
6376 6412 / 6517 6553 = 1.02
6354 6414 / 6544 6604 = 0.98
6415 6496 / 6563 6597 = 0.96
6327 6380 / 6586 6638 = 1.04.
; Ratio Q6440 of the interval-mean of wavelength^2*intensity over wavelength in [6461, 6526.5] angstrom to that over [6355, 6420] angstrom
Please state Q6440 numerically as 1.00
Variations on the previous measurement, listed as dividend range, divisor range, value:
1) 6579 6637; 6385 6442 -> 1.02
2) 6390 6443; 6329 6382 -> 1.01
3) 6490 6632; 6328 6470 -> 1.01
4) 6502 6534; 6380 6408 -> 1.02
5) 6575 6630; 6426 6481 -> 1.01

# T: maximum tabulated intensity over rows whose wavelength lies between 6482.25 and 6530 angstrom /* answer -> 20.35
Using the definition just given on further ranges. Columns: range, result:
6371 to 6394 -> 20.54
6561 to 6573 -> 18.72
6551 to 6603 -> 19.03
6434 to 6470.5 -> 19.84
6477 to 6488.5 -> 19.83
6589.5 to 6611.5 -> 18.73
